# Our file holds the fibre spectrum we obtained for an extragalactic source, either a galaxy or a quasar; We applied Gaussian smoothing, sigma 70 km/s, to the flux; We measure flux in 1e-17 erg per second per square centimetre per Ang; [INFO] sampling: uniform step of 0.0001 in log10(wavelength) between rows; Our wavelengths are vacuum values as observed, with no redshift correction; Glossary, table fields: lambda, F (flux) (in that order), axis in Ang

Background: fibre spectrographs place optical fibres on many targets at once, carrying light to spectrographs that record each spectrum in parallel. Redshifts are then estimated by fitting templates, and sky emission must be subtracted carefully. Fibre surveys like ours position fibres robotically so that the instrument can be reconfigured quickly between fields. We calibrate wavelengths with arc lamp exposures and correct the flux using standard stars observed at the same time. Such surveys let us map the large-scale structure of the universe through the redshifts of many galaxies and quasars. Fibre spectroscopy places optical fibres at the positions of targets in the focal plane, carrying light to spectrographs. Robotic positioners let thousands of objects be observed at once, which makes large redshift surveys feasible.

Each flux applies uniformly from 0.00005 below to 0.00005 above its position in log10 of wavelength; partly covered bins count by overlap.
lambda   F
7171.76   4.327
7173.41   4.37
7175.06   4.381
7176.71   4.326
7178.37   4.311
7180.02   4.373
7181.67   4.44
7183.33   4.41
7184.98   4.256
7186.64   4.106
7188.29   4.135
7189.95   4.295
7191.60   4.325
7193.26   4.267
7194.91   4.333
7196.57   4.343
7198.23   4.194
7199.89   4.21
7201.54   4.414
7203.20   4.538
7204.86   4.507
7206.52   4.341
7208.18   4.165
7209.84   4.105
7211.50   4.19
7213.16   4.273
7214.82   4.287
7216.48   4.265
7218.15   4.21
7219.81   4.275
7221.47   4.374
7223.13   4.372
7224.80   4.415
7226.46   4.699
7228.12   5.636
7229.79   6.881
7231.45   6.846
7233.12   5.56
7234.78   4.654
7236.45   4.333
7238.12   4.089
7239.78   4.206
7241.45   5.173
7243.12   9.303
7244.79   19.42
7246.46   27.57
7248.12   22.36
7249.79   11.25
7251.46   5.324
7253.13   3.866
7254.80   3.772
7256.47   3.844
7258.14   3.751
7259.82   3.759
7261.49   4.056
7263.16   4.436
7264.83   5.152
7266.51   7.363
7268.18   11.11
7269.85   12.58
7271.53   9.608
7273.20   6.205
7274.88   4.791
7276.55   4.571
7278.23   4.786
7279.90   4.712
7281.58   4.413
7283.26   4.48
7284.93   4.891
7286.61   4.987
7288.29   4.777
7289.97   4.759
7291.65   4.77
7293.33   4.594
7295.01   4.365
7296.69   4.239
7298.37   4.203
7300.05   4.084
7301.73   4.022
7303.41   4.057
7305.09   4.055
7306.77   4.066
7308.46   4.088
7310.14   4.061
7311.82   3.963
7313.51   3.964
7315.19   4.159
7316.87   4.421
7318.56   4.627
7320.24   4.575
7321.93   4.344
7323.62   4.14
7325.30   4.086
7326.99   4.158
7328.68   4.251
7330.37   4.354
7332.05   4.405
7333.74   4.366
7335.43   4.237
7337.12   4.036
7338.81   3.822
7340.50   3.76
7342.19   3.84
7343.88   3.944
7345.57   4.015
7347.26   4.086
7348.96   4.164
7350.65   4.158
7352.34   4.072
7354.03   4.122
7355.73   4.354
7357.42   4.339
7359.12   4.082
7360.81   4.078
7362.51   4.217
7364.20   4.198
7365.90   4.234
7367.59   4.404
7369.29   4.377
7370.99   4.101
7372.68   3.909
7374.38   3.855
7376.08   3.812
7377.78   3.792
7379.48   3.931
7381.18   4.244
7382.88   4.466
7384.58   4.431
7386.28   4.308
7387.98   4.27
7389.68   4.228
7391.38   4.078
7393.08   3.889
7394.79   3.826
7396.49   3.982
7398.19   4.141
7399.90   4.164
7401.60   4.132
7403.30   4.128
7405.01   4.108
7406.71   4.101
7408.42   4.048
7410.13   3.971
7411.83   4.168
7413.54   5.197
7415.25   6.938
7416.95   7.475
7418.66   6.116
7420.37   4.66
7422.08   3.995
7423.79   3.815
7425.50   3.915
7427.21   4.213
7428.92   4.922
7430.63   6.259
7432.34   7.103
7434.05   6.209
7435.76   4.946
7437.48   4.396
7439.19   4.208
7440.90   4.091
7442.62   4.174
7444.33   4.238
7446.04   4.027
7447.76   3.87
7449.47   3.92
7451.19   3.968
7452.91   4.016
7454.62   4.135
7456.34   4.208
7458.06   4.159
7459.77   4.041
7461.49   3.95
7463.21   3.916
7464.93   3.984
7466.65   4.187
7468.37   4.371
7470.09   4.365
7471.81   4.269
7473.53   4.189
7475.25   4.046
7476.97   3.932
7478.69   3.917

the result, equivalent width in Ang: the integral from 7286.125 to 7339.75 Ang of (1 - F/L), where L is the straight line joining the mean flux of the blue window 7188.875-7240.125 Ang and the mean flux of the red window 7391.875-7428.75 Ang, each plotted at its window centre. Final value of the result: 3.2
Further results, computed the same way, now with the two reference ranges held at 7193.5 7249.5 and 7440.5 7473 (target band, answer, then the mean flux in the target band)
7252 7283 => 1.6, 5.68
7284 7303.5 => 4.2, 4.5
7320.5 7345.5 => 5.7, 4.13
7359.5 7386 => 4.3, 4.14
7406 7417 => -1.0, 4.97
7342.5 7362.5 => 4.0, 4.12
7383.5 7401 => 2.3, 4.14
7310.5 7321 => 2.4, 4.27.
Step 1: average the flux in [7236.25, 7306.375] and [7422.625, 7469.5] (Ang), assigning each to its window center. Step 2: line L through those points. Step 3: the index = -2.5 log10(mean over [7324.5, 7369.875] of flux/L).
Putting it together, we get 0.34 mag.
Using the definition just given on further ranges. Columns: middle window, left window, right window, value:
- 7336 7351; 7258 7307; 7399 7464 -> 0.25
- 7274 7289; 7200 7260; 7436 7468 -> 0.24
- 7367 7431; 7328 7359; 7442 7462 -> -0.08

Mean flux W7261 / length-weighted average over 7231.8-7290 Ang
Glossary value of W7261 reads 7.17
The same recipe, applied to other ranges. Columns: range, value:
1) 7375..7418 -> 4.4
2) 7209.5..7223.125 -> 4.26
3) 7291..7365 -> 4.18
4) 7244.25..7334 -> 5.94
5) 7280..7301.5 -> 4.54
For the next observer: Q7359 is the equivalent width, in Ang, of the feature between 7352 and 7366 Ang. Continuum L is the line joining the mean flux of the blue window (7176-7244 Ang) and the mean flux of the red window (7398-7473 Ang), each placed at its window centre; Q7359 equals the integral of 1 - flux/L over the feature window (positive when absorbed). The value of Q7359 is 1.2 Ang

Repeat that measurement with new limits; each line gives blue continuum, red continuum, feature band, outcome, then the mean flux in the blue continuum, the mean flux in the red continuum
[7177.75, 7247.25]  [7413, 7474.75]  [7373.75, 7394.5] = 3.2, 5.54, 4.62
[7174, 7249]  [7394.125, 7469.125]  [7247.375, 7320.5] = -0.3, 5.88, 4.51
